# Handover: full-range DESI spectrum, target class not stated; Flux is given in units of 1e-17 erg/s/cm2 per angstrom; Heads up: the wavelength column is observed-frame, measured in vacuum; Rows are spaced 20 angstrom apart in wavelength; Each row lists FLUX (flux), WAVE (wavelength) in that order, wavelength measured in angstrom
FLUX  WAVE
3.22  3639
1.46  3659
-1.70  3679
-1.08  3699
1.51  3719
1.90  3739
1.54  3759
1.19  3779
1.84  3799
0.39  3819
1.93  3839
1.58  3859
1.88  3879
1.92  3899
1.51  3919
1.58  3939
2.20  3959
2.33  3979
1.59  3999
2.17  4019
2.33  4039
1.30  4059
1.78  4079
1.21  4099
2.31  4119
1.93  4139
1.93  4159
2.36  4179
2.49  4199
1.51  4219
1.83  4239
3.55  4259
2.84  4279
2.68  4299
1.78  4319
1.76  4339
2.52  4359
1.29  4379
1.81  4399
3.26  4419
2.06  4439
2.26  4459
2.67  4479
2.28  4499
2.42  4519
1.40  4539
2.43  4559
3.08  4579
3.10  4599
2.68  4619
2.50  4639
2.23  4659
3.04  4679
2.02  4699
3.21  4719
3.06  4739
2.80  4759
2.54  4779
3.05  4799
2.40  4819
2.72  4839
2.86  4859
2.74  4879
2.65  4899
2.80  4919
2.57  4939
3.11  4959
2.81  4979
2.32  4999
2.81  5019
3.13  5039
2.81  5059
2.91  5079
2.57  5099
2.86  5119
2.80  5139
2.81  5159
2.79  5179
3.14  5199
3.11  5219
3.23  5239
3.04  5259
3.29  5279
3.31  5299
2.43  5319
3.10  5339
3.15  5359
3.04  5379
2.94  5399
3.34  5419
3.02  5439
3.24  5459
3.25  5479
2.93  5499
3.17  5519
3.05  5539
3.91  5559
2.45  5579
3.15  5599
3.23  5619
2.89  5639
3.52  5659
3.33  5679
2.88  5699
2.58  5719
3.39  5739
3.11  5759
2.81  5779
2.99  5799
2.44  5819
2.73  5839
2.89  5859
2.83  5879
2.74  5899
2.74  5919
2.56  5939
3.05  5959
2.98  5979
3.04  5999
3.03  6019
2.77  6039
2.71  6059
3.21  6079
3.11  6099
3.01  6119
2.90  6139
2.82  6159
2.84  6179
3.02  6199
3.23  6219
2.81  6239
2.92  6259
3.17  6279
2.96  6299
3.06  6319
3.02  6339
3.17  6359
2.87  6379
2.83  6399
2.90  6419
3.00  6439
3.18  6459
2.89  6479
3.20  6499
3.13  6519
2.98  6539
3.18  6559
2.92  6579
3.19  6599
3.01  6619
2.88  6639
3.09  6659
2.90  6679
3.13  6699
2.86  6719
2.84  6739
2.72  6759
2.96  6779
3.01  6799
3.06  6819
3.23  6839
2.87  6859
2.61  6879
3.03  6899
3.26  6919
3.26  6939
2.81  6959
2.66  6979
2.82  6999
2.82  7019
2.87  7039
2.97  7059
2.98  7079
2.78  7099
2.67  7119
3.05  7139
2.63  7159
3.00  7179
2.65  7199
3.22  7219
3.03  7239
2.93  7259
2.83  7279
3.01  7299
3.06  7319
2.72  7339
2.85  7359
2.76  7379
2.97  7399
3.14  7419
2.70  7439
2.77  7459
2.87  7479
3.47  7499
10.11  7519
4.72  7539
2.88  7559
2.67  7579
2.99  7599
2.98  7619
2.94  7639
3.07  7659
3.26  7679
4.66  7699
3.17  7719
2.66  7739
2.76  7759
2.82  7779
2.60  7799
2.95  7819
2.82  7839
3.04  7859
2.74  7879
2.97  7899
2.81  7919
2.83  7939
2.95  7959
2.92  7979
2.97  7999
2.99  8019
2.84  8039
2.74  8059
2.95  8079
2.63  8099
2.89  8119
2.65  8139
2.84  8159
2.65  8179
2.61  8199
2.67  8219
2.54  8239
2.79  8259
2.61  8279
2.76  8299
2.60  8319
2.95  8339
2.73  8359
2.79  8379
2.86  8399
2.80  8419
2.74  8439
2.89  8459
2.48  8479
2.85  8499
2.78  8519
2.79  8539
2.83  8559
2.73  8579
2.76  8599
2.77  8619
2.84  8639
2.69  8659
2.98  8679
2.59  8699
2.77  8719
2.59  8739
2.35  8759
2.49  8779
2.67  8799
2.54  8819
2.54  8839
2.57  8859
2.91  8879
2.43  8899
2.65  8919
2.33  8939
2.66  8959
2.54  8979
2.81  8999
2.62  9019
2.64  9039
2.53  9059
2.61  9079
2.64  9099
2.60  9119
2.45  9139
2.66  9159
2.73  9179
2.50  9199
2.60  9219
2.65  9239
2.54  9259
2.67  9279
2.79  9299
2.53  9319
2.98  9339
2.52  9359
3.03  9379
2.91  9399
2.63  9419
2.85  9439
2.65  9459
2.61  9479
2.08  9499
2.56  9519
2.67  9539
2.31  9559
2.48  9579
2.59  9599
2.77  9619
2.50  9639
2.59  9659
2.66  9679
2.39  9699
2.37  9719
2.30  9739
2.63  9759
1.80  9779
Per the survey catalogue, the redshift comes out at 0.145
